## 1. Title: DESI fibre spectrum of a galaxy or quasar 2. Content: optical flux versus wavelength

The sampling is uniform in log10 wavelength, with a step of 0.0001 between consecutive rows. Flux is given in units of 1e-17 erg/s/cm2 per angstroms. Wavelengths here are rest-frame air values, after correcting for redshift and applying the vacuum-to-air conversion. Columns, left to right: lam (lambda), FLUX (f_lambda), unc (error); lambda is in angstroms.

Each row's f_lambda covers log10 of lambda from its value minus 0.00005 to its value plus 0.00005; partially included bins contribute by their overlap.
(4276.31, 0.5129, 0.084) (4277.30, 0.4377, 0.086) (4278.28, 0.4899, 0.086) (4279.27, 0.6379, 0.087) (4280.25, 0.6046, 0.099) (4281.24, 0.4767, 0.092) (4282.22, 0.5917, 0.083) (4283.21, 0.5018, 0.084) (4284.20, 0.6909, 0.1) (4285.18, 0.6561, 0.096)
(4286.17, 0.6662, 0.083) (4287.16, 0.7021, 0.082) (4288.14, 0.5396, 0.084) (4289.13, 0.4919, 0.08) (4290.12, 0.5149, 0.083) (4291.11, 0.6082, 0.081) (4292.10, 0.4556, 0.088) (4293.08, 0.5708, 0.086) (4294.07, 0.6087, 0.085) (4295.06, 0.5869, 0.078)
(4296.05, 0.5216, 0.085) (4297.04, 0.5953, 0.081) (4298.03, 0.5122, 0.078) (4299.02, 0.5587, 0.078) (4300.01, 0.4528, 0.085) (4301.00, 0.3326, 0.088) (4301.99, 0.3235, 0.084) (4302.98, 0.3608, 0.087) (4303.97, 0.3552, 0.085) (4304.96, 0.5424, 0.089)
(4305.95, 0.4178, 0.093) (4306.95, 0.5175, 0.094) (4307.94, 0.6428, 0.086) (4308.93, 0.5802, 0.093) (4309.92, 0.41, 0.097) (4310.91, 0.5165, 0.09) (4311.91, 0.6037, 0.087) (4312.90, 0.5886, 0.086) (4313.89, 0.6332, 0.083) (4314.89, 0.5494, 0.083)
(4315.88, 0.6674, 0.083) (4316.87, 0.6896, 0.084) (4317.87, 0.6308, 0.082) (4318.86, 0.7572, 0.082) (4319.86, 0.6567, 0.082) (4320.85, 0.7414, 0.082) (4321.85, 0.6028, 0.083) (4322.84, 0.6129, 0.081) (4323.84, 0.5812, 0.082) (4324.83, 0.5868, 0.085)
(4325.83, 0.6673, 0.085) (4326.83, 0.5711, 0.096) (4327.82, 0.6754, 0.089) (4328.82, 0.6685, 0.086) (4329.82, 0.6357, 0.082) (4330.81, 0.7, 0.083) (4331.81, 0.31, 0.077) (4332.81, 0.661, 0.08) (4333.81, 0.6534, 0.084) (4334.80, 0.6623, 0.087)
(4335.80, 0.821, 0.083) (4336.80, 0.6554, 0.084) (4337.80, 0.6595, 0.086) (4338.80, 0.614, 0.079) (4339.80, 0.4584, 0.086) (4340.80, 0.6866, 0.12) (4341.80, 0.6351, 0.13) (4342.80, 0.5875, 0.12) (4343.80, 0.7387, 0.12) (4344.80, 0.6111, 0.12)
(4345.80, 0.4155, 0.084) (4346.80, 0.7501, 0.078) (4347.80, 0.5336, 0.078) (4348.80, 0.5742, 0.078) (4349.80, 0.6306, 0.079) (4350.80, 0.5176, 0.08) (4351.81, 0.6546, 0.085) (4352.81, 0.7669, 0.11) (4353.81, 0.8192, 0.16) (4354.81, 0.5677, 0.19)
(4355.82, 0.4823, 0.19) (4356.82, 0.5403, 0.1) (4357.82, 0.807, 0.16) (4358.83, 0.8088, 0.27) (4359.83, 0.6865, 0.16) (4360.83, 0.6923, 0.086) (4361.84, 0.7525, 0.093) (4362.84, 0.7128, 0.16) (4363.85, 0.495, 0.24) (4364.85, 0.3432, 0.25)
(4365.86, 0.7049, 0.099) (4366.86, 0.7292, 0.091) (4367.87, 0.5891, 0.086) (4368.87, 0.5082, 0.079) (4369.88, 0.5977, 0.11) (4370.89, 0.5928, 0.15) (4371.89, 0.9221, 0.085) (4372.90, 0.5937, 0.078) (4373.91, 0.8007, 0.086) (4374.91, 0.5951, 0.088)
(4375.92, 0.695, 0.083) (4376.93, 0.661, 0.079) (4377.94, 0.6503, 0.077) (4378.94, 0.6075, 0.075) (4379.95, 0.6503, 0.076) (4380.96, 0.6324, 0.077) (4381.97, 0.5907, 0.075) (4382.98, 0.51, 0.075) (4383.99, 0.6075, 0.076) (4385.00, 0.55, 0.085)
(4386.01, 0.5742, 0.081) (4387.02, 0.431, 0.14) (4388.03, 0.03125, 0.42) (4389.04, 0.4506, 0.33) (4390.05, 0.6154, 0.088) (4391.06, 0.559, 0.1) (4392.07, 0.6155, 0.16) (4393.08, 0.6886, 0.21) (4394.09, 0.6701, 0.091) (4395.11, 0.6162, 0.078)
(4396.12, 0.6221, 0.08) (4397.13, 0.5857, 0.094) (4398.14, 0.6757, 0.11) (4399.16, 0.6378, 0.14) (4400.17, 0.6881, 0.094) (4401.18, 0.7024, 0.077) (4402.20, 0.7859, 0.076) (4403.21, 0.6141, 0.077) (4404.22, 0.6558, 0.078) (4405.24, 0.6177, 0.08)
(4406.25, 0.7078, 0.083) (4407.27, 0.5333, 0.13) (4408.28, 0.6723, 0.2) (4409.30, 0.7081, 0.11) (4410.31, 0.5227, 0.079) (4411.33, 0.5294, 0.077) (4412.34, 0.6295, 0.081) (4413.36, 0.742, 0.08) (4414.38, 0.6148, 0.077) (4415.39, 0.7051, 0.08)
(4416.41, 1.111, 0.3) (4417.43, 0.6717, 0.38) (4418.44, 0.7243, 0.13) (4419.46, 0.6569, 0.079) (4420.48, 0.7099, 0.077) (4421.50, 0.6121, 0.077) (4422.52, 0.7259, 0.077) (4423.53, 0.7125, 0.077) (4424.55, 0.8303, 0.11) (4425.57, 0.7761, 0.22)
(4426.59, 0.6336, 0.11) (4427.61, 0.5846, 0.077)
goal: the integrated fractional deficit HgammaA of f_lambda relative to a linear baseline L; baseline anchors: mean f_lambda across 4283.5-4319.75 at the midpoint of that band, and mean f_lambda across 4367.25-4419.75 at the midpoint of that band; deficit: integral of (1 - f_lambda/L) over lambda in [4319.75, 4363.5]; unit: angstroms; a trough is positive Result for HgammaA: -4.0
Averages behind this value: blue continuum 0.552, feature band 0.64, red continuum 0.629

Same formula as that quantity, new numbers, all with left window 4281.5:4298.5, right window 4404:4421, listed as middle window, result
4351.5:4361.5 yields -0.8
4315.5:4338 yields -1.5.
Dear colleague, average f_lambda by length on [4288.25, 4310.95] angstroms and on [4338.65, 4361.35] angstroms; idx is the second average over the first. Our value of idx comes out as 1.27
